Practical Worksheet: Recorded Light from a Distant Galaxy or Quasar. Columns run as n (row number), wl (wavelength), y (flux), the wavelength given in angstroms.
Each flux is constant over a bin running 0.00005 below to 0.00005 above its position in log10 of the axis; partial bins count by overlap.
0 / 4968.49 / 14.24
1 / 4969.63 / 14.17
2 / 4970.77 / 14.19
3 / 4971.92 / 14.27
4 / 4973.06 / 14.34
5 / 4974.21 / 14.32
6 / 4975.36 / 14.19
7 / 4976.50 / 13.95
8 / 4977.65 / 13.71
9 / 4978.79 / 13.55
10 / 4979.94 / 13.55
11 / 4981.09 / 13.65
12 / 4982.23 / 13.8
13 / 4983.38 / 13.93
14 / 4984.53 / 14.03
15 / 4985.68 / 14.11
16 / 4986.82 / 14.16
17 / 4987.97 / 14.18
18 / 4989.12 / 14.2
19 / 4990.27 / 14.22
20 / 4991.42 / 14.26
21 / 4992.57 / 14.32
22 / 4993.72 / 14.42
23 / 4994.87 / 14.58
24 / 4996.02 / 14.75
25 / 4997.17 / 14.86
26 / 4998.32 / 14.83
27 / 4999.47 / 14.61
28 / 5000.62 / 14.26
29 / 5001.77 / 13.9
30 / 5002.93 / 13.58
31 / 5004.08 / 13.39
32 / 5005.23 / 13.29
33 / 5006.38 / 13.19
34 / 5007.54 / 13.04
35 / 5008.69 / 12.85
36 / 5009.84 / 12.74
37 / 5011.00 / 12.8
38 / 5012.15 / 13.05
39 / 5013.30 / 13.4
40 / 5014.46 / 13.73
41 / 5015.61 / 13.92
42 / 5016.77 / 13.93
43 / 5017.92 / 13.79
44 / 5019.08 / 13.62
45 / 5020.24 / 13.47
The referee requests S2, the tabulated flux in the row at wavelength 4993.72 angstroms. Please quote 14.42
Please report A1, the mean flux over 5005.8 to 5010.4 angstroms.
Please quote 13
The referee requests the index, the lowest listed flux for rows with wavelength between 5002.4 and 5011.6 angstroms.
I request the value 12.74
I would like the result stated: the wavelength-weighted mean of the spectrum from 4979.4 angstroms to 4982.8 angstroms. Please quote 13.7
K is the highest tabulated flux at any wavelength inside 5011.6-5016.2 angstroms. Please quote 13.92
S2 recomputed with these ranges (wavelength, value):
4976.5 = 13.95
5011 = 12.8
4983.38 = 13.93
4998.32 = 14.83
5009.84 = 12.74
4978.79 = 13.55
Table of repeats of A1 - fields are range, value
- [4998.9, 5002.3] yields 14.3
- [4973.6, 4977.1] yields 14.1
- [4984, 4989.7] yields 14.1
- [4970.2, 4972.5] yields 14.2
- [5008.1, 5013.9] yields 13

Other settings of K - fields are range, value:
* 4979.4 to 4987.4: 14.16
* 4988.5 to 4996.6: 14.75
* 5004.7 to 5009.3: 13.29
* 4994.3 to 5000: 14.86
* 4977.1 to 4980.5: 13.71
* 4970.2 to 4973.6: 14.34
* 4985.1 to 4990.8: 14.22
